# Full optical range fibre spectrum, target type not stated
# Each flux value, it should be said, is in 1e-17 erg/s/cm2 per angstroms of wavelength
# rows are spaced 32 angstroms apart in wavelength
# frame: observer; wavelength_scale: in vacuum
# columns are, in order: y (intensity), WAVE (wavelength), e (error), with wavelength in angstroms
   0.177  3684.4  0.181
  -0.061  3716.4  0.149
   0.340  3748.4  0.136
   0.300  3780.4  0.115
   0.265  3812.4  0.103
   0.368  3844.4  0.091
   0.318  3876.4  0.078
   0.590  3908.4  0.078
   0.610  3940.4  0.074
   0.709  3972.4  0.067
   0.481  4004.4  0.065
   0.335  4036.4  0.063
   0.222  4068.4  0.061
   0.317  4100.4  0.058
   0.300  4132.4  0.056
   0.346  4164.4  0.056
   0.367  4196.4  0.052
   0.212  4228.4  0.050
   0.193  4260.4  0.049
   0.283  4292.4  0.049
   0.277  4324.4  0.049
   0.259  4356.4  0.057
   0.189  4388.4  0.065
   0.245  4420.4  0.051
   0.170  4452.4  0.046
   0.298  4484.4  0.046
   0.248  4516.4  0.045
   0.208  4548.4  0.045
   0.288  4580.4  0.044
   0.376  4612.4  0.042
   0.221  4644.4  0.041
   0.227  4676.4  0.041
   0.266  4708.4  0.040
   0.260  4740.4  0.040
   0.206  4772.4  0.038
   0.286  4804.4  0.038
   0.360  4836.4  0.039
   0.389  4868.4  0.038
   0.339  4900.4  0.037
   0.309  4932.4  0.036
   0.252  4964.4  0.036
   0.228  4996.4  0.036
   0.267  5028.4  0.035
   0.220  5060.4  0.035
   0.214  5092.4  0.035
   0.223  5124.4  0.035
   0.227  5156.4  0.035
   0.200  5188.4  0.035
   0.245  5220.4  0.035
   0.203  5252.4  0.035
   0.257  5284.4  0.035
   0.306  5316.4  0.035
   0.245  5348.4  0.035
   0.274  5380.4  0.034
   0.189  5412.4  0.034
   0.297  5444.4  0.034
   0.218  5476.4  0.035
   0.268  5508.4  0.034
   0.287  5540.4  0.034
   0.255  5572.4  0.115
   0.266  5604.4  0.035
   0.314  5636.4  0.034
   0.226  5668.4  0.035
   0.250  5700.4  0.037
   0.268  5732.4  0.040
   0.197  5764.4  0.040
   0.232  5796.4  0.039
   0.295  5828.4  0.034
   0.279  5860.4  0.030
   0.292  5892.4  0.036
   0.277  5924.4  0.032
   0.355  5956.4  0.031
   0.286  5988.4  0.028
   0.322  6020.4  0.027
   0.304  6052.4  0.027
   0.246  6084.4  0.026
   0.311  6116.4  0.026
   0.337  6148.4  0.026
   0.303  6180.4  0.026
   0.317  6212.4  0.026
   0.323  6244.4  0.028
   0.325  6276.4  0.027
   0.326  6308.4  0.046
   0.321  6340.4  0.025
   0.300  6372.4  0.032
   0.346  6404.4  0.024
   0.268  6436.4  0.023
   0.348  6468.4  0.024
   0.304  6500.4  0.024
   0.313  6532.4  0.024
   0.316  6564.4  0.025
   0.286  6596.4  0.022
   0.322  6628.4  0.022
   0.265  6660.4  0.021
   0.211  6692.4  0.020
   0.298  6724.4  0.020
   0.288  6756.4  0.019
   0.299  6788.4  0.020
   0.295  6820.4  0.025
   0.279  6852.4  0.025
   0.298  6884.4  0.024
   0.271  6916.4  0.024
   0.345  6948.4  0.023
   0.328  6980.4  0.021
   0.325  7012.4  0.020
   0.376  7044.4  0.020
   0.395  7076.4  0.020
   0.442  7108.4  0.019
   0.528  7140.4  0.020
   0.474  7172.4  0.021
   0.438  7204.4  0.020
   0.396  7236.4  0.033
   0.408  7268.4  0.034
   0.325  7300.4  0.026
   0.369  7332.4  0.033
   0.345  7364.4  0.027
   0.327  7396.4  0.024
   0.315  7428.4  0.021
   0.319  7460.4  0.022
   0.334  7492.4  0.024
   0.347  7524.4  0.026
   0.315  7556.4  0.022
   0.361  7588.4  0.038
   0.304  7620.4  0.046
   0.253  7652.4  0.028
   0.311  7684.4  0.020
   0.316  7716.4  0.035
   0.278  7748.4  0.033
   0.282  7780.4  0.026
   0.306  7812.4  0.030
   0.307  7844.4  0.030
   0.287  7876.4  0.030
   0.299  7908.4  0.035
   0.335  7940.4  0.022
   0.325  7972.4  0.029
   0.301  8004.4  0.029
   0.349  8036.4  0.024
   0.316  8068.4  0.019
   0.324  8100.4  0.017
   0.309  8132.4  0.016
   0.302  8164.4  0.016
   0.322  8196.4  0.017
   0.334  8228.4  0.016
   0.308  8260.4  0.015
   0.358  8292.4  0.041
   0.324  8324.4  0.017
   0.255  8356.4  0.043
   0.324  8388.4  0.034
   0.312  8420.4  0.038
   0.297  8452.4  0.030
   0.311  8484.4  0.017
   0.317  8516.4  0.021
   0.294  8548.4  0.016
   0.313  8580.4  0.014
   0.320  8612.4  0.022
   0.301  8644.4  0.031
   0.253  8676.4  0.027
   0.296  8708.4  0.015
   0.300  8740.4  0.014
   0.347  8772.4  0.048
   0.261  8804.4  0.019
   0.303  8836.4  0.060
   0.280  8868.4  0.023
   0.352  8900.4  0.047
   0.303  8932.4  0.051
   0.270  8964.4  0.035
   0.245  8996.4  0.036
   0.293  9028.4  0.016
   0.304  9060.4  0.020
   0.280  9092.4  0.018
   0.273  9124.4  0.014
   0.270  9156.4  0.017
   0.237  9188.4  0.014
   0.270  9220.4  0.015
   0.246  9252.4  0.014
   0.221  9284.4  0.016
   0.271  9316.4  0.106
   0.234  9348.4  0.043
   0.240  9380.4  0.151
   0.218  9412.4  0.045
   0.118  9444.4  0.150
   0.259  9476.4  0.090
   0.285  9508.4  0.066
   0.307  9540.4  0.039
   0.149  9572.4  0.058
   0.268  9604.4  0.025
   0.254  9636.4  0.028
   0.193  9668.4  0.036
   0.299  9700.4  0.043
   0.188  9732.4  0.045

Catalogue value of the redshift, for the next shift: 1.55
